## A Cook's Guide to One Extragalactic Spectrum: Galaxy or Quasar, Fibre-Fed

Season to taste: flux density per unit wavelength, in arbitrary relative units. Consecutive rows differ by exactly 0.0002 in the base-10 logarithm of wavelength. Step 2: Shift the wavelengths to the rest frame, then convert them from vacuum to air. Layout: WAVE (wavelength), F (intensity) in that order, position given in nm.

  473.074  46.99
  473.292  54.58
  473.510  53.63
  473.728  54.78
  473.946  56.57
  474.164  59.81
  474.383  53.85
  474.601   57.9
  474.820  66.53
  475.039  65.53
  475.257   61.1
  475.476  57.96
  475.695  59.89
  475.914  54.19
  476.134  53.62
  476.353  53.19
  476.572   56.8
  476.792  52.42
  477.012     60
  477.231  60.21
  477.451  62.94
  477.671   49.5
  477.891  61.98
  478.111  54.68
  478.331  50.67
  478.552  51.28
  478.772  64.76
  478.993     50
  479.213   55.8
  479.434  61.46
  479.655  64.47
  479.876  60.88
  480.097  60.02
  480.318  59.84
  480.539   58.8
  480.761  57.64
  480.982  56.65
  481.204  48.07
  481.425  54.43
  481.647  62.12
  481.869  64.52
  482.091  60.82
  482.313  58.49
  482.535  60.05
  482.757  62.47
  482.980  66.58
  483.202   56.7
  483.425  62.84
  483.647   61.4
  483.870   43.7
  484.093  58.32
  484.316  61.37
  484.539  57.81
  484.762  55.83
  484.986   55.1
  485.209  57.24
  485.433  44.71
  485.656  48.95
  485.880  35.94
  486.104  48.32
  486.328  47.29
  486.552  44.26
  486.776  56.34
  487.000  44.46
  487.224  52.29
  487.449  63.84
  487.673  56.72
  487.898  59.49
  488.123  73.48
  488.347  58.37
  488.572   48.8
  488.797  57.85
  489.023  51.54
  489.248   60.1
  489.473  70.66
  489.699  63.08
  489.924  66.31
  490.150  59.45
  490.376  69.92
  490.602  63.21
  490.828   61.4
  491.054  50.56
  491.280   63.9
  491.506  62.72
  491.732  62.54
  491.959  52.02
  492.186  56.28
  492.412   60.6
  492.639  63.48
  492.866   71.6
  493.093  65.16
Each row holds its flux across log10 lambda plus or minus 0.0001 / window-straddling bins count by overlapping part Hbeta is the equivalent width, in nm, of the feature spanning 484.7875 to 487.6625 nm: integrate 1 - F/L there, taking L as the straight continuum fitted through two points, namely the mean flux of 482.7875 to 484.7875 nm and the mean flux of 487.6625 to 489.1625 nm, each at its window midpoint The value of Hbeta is 0.40 nm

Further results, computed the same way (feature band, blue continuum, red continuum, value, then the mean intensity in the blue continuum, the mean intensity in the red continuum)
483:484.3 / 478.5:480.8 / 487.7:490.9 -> 0.05 nm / 58.8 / 61.6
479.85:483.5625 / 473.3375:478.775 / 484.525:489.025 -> -0.30 nm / 57.2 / 53.2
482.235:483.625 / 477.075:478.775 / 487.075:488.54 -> -0.07 nm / 56.6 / 59.7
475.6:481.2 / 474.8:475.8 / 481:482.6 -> 0.28 nm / 61.9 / 58.2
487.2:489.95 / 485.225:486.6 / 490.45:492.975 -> -0.40 nm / 45.8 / 60.9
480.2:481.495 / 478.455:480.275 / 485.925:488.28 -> 0.04 nm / 58.7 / 54.2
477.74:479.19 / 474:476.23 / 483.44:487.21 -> 0.03 nm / 59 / 51.6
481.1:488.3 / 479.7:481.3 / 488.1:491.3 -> 0.41 nm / 57.8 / 60.8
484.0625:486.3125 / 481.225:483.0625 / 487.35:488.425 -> 0.35 nm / 60.5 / 62.5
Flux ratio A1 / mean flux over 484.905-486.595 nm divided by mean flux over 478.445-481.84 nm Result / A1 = 0.82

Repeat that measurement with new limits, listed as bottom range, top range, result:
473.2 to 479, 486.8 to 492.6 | 1.04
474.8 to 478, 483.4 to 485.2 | 0.98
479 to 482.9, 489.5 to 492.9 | 1.05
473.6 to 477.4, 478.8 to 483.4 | 1.02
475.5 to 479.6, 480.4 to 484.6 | 1.04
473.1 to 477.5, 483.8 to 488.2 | 0.93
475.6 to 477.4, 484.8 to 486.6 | 0.85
